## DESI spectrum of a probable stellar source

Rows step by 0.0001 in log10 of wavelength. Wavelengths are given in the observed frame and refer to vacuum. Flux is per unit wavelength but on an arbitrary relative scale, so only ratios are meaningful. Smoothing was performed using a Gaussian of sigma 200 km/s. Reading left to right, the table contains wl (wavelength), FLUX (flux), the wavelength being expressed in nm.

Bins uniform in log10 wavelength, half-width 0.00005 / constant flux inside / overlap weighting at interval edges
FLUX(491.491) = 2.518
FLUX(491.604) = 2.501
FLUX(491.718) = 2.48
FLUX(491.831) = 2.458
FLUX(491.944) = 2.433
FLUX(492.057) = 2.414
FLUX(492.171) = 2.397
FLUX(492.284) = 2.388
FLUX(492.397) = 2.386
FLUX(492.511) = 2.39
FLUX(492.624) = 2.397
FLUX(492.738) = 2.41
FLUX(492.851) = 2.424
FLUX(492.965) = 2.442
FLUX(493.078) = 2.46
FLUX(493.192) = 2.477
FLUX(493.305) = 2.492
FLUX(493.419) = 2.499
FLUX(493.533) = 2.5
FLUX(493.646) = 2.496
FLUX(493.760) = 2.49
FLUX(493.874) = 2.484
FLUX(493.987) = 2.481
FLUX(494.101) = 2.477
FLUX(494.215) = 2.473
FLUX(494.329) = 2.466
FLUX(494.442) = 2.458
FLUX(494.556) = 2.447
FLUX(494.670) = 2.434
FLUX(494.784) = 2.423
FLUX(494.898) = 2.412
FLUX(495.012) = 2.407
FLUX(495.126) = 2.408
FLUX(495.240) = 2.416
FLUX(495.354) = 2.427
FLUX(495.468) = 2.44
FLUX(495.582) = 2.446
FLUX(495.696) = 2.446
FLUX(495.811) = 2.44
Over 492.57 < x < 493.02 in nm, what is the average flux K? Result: 2.42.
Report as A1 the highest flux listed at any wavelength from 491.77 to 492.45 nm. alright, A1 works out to 2.458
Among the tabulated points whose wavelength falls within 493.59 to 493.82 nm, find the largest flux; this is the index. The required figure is 2.496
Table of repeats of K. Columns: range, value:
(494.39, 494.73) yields 2.44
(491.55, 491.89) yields 2.48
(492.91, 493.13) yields 2.46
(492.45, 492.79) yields 2.39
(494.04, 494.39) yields 2.47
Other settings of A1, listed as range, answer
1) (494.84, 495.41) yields 2.427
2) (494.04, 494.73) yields 2.477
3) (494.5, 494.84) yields 2.447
